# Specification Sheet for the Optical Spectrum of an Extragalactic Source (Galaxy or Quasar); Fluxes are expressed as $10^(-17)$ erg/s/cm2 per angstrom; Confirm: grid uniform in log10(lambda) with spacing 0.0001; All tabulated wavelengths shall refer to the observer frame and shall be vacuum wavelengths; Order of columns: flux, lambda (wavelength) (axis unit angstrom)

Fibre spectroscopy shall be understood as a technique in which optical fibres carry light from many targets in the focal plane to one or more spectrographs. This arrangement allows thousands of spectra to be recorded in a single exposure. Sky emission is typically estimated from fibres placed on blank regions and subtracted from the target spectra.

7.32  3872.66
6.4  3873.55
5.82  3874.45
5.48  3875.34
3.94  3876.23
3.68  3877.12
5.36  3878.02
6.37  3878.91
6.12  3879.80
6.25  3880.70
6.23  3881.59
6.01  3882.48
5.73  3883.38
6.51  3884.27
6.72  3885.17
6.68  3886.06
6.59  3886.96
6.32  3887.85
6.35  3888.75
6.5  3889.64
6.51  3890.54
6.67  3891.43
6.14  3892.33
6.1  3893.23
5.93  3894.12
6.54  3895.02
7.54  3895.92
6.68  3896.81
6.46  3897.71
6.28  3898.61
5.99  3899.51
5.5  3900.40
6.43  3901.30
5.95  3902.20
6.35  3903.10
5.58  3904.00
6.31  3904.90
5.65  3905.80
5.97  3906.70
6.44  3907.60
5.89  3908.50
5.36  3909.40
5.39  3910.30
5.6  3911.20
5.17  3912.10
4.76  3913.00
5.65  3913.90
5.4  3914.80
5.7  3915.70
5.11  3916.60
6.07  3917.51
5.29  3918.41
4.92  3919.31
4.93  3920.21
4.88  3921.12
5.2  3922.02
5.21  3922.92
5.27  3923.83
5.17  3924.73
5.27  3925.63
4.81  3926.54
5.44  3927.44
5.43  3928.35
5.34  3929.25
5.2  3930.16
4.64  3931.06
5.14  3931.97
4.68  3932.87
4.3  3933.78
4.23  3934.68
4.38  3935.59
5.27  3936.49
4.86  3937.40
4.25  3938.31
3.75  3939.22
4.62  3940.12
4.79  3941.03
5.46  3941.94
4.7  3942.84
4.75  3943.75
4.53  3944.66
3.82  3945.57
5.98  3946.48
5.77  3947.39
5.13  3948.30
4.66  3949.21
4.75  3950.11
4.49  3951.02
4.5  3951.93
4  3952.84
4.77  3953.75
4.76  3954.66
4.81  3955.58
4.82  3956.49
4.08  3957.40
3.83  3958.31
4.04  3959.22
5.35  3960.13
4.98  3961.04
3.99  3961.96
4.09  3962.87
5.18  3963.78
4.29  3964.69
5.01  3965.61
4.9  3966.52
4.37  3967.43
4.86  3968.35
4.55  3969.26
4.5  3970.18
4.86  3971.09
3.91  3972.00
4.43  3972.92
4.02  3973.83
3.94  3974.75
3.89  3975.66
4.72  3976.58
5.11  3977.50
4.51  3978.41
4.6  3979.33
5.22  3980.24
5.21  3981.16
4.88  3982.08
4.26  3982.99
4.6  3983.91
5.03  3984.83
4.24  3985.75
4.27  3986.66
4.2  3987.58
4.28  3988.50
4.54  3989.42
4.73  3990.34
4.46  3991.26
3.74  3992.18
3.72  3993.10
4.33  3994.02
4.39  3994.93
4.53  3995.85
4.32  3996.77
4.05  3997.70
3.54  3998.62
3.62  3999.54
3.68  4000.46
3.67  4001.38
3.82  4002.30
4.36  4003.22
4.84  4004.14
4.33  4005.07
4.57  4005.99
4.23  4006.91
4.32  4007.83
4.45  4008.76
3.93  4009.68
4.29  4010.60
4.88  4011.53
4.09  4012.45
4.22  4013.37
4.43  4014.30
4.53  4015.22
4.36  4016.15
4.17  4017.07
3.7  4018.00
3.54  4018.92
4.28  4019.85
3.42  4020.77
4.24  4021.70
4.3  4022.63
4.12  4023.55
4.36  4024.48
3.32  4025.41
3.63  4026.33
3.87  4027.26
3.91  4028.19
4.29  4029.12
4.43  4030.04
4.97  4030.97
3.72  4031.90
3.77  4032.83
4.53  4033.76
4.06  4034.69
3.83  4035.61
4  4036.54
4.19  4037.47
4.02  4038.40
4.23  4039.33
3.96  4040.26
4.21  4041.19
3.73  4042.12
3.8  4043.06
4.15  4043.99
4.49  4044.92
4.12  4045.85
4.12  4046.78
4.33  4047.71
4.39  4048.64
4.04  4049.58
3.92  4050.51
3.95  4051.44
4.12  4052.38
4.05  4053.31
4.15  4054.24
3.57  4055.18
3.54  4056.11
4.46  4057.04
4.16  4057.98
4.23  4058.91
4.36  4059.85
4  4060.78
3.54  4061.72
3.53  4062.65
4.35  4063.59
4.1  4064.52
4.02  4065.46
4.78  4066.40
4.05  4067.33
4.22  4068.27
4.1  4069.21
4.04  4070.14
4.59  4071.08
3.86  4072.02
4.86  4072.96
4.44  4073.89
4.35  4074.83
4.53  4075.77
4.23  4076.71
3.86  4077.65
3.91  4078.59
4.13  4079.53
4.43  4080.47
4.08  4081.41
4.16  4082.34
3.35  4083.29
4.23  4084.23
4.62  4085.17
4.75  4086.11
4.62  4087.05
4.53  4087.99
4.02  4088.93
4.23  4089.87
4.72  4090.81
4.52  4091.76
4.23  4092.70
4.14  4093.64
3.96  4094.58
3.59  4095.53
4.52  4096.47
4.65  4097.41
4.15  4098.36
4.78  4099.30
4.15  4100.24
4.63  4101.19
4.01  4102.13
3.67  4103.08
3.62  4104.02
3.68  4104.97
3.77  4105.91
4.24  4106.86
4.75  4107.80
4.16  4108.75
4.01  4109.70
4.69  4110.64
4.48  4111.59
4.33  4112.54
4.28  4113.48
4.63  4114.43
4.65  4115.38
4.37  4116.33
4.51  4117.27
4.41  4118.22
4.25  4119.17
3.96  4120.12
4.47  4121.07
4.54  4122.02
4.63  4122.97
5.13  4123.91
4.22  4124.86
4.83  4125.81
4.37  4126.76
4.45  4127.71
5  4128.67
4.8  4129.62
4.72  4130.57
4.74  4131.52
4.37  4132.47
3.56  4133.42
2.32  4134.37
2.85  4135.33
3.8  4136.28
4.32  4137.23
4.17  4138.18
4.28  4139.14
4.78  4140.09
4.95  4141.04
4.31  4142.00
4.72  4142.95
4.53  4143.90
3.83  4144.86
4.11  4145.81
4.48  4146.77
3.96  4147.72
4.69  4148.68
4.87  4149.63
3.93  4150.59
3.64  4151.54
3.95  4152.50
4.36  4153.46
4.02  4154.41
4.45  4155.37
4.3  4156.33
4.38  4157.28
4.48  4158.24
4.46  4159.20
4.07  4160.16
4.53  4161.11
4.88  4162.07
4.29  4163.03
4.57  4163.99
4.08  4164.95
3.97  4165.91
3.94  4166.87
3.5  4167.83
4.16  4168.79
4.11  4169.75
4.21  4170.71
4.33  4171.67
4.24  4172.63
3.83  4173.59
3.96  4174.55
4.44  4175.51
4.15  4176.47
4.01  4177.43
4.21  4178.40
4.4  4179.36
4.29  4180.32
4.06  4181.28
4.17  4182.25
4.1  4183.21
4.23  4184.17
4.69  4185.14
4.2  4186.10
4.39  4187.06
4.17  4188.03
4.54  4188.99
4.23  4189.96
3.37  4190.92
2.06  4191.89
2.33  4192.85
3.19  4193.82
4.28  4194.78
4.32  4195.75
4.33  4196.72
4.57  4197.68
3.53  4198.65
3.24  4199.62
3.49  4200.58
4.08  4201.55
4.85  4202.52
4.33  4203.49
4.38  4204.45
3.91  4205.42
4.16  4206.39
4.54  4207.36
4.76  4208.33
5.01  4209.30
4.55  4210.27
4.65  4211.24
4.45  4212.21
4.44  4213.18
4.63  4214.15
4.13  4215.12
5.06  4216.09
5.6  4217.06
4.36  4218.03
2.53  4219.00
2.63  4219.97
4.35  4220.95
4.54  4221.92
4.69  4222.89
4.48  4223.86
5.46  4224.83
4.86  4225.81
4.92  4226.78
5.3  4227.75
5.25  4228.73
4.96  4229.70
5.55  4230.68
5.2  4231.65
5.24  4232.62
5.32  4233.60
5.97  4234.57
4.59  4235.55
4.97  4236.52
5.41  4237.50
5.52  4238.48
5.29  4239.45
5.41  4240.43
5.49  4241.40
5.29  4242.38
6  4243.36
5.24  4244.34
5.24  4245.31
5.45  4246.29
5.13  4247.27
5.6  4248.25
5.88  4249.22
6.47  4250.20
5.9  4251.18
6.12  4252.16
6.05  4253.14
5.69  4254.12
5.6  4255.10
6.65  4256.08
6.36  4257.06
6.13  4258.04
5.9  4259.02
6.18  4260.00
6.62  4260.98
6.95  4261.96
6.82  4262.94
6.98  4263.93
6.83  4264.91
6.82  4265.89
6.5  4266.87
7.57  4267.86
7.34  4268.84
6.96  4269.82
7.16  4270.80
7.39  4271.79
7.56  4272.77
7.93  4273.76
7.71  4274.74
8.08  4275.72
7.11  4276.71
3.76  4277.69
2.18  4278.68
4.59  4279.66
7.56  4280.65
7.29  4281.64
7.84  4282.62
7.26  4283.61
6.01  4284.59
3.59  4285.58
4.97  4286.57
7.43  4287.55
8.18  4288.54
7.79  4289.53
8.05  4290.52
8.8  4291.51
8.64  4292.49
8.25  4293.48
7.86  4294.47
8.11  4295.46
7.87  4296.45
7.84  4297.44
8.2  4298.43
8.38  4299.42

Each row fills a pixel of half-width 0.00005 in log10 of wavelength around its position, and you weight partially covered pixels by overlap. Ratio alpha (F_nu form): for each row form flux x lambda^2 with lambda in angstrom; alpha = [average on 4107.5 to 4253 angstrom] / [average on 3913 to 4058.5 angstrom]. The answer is 1.11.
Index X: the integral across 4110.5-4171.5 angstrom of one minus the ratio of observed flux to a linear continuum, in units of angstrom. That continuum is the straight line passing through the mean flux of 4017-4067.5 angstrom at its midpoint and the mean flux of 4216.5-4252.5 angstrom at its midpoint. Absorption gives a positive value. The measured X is 4.0 angstrom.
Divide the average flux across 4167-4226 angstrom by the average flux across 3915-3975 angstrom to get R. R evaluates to 0.9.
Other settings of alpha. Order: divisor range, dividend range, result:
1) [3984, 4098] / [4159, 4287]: 1.33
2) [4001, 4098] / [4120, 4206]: 1.06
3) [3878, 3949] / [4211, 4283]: 1.21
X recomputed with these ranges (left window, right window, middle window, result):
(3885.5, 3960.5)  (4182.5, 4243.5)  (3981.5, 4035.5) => 9.6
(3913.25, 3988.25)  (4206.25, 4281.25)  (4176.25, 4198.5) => 5.8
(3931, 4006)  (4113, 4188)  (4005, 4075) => 4.5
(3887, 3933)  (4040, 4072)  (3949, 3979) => 3.5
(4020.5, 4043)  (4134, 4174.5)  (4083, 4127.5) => -2.1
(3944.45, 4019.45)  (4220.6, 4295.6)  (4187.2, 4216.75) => 8.5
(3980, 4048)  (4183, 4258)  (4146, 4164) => 1.0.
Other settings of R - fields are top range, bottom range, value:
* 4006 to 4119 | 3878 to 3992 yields 0.81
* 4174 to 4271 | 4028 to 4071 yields 1.21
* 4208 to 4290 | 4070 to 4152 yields 1.34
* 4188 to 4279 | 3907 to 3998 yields 1.10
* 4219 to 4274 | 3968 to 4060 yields 1.37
